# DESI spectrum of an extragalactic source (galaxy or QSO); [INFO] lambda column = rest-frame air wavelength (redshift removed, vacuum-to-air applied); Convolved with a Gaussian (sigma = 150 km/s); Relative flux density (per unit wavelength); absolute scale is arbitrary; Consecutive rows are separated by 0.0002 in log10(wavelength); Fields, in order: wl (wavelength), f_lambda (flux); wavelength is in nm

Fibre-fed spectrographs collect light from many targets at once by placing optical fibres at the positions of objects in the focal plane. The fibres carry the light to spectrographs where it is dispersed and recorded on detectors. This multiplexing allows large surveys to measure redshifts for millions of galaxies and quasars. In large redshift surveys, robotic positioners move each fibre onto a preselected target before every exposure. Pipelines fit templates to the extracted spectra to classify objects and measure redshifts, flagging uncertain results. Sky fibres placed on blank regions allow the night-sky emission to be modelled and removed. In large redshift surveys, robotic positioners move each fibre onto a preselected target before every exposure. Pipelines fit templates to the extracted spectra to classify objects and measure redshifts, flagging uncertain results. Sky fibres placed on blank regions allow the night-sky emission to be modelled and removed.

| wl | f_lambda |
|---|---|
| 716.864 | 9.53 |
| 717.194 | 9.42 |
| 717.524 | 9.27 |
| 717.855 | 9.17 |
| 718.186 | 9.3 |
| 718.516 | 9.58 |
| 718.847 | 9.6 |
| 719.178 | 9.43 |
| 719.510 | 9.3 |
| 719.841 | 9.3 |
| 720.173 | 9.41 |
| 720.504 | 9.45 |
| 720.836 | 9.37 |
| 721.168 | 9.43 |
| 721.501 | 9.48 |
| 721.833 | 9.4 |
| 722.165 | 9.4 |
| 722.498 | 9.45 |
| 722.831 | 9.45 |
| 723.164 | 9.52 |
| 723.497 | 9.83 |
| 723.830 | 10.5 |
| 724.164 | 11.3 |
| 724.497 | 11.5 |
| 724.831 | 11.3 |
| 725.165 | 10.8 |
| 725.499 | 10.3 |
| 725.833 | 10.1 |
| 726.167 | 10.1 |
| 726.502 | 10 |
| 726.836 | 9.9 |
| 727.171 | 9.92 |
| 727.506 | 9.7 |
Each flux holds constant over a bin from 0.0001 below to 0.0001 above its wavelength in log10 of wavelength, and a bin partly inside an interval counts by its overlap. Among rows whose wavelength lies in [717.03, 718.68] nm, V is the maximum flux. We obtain 9.58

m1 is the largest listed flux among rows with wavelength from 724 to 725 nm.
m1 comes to 11.5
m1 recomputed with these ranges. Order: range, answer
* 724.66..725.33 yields 11.3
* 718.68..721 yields 9.6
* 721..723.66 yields 9.83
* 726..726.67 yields 10.1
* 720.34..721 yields 9.45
